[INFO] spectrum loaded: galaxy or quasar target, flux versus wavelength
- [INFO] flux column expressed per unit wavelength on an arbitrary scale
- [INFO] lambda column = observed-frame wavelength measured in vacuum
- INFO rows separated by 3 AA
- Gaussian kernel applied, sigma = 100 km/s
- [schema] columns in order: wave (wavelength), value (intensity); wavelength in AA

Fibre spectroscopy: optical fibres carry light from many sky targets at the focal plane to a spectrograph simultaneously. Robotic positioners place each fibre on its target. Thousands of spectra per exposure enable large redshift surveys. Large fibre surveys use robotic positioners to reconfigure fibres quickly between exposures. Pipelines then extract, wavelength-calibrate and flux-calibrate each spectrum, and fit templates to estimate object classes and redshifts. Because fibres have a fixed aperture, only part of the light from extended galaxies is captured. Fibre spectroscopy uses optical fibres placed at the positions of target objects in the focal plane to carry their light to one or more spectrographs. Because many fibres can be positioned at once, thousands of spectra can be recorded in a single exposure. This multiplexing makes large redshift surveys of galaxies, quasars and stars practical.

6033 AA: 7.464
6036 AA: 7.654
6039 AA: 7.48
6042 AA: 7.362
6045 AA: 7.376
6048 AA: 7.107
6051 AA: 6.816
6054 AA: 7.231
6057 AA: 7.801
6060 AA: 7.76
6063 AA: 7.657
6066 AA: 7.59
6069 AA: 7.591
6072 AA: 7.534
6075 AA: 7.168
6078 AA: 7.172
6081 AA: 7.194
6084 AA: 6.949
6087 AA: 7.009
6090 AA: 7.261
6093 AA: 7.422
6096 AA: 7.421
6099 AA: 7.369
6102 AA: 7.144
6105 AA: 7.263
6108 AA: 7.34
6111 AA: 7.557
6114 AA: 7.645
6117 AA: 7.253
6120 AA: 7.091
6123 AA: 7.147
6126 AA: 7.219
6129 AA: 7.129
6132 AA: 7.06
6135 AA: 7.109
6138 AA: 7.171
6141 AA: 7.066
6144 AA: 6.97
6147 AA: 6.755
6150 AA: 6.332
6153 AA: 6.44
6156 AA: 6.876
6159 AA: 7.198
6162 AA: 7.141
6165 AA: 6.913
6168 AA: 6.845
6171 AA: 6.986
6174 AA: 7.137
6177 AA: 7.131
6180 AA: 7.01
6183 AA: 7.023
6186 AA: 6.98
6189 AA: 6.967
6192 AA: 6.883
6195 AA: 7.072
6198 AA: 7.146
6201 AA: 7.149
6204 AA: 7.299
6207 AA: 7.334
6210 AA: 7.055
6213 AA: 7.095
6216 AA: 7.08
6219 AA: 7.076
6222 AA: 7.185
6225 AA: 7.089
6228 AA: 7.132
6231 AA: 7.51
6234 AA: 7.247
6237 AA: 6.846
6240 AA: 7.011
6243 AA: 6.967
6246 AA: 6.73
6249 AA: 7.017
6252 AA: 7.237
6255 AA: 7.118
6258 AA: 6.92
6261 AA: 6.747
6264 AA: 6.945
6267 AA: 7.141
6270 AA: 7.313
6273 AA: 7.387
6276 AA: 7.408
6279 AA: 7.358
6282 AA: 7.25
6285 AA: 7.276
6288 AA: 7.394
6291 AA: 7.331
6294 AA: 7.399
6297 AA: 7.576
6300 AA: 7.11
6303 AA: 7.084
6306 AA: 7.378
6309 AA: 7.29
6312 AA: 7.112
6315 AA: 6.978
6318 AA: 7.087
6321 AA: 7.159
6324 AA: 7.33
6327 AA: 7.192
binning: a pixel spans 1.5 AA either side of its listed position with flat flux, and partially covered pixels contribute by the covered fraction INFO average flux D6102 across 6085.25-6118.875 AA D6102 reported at 7.33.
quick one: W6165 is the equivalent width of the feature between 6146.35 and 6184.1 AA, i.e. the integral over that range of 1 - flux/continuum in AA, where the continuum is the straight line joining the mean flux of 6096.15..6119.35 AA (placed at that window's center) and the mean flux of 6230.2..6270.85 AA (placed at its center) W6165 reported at 1.7 AA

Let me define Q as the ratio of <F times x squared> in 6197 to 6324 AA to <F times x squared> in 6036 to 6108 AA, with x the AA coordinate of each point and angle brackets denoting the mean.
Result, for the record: 1.04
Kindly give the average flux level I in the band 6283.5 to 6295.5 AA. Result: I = 7.35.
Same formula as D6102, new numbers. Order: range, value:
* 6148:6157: 6.54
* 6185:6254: 7.09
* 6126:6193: 6.97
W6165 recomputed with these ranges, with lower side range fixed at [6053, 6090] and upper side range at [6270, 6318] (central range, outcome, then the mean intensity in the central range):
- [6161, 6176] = 0.69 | 7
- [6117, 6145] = 0.92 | 7.12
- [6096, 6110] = 0.13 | 7.3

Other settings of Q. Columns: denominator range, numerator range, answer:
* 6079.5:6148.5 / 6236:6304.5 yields 1.05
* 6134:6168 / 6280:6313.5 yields 1.11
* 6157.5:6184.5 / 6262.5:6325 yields 1.07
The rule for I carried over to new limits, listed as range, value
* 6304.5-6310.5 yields 7.33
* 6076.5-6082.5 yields 7.18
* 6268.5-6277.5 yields 7.37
